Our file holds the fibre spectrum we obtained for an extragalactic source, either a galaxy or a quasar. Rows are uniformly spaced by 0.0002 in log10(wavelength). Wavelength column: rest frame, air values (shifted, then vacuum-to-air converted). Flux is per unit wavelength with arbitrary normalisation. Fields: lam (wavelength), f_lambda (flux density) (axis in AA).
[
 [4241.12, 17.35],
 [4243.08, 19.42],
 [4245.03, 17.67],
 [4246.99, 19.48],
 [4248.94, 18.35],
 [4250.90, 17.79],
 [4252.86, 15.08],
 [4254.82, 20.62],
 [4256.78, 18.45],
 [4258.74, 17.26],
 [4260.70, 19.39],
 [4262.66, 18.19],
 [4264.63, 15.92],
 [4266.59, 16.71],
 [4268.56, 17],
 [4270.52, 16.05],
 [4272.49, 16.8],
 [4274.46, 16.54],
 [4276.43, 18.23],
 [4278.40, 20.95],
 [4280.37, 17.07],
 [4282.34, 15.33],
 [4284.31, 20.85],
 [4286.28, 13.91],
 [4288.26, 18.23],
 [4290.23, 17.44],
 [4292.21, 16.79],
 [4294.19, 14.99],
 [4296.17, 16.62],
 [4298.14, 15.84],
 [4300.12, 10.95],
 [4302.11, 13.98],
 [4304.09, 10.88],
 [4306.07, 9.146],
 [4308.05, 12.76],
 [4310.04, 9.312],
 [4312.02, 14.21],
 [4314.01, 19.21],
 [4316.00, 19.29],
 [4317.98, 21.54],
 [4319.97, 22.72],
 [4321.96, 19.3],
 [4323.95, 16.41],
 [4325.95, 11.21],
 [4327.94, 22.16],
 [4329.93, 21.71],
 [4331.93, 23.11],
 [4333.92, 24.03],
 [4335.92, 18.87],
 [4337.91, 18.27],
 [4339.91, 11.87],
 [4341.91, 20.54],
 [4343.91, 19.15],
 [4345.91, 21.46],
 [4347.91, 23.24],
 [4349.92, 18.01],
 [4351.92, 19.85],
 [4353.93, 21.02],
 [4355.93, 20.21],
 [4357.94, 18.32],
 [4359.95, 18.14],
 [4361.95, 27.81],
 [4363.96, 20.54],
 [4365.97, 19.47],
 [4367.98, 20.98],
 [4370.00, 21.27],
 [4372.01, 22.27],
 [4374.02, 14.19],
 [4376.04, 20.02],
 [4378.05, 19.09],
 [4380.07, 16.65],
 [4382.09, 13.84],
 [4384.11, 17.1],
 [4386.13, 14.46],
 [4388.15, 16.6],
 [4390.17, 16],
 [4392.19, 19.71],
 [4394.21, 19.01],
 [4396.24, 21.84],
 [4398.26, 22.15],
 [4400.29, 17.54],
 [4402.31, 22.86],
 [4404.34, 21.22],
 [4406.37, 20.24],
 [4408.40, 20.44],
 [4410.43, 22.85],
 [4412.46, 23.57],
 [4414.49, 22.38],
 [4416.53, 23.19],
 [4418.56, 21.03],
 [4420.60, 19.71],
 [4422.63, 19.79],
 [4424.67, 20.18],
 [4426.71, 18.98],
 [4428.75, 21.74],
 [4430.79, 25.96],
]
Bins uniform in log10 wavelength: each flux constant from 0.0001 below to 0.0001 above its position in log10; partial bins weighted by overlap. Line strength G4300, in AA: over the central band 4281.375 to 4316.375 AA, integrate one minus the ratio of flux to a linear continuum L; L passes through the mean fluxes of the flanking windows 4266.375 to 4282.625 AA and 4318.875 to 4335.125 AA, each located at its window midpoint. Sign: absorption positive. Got 6.8 AA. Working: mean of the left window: 17.3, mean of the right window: 20.1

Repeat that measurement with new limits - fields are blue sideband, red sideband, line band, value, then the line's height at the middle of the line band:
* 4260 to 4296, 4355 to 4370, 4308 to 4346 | 1.8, 19.3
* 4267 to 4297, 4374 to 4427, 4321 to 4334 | -1.0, 18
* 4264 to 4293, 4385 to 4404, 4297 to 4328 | 4.2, 17.7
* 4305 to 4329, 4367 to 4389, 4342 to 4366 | -4.6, 17.3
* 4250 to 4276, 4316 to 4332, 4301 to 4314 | 4.6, 19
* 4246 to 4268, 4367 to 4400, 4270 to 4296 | 1.2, 18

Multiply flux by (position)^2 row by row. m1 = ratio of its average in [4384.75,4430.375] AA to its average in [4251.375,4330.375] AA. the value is 1.28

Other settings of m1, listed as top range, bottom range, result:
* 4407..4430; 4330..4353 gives 1.11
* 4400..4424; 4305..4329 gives 1.35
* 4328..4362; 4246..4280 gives 1.18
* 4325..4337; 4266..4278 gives 1.22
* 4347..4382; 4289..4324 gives 1.31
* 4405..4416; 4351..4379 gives 1.11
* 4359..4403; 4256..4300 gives 1.18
